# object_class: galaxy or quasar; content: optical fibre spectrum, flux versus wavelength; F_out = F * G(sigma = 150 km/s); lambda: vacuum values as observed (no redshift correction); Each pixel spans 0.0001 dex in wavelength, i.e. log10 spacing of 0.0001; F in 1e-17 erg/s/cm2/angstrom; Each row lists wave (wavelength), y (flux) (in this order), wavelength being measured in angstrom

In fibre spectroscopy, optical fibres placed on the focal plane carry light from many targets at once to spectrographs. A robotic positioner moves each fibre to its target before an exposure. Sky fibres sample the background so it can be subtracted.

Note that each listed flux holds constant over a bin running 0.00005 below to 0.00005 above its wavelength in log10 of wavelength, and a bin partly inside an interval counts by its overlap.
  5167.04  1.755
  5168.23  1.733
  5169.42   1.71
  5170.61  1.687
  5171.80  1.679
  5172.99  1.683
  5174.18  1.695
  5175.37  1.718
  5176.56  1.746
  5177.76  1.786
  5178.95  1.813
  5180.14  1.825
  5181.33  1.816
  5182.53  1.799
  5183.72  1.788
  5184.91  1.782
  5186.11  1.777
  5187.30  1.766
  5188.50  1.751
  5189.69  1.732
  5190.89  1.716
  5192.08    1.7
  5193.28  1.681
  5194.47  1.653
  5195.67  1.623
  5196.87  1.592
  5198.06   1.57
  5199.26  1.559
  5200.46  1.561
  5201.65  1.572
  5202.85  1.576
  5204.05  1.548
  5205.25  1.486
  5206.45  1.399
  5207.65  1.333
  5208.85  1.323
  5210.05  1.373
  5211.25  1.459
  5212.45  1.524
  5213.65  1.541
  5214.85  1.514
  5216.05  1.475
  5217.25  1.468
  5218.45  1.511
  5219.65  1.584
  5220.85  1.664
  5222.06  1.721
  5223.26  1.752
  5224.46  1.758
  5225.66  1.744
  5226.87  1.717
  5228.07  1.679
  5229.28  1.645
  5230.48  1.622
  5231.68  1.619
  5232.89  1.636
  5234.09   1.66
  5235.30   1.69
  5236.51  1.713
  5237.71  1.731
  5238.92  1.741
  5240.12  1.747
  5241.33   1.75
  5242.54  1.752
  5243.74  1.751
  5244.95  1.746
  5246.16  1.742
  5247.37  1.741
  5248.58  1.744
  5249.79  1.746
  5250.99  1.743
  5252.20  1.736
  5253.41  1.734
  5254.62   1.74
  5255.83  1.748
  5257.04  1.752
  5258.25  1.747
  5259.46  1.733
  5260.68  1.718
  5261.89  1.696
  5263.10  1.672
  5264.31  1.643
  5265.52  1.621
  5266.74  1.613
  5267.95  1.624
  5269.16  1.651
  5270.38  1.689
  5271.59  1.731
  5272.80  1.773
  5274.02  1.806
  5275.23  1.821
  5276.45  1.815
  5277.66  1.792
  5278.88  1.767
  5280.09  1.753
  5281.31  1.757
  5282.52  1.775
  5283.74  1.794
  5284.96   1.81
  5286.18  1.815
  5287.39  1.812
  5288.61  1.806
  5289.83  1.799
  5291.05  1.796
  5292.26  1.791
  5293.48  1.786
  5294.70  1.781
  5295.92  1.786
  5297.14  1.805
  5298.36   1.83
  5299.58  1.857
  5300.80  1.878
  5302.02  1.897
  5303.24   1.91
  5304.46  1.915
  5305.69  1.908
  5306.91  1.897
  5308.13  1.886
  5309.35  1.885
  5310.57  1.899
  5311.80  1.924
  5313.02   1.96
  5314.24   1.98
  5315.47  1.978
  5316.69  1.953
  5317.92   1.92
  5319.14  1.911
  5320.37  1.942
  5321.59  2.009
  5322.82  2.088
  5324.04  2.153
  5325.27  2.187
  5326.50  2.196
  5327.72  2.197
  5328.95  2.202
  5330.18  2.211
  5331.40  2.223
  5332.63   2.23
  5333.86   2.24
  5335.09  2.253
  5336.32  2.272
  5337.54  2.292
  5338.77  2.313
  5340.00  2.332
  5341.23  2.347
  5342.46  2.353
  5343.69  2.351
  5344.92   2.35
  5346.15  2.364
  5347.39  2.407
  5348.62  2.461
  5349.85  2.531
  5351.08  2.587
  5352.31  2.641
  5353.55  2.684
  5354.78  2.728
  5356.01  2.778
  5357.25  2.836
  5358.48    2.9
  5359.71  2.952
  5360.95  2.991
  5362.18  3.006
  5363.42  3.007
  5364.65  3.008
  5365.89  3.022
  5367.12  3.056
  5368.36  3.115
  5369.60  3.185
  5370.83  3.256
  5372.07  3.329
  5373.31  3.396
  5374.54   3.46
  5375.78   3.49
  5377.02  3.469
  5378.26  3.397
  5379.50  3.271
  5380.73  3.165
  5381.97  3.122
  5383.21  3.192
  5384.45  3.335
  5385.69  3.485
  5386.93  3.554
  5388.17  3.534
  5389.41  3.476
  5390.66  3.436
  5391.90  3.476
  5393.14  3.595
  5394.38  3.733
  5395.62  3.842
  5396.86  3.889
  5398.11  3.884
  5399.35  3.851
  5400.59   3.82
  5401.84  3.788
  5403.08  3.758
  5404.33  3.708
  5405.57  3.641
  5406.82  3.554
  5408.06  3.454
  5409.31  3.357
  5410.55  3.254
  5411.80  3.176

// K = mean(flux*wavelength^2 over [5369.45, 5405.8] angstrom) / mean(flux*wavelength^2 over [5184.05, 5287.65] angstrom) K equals 2.2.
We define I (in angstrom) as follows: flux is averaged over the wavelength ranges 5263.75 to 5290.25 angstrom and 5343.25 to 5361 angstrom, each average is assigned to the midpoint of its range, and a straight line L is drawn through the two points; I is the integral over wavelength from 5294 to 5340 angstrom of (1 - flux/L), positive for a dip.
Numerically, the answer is 4.0 angstrom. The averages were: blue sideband 1.75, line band 2.02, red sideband 2.63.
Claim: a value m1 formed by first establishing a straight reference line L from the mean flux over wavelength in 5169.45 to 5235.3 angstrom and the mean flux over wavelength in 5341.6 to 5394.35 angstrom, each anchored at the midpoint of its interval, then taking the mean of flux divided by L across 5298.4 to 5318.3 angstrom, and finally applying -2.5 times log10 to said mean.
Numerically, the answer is 0.31 mag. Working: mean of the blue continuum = 1.64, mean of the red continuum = 3.05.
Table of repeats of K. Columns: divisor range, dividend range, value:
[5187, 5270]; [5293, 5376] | 1.50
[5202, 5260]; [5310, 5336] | 1.31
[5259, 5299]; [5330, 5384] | 1.64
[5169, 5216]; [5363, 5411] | 2.27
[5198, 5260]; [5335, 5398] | 1.94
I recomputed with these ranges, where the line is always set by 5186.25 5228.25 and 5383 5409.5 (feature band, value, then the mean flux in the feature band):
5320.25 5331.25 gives 2.8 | 2.15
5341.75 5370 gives 3.9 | 2.75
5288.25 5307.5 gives 5.4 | 1.84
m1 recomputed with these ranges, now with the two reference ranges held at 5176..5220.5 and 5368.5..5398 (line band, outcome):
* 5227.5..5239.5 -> 0.17 mag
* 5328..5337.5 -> 0.30 mag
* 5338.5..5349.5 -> 0.28 mag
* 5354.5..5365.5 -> 0.10 mag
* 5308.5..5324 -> 0.38 mag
